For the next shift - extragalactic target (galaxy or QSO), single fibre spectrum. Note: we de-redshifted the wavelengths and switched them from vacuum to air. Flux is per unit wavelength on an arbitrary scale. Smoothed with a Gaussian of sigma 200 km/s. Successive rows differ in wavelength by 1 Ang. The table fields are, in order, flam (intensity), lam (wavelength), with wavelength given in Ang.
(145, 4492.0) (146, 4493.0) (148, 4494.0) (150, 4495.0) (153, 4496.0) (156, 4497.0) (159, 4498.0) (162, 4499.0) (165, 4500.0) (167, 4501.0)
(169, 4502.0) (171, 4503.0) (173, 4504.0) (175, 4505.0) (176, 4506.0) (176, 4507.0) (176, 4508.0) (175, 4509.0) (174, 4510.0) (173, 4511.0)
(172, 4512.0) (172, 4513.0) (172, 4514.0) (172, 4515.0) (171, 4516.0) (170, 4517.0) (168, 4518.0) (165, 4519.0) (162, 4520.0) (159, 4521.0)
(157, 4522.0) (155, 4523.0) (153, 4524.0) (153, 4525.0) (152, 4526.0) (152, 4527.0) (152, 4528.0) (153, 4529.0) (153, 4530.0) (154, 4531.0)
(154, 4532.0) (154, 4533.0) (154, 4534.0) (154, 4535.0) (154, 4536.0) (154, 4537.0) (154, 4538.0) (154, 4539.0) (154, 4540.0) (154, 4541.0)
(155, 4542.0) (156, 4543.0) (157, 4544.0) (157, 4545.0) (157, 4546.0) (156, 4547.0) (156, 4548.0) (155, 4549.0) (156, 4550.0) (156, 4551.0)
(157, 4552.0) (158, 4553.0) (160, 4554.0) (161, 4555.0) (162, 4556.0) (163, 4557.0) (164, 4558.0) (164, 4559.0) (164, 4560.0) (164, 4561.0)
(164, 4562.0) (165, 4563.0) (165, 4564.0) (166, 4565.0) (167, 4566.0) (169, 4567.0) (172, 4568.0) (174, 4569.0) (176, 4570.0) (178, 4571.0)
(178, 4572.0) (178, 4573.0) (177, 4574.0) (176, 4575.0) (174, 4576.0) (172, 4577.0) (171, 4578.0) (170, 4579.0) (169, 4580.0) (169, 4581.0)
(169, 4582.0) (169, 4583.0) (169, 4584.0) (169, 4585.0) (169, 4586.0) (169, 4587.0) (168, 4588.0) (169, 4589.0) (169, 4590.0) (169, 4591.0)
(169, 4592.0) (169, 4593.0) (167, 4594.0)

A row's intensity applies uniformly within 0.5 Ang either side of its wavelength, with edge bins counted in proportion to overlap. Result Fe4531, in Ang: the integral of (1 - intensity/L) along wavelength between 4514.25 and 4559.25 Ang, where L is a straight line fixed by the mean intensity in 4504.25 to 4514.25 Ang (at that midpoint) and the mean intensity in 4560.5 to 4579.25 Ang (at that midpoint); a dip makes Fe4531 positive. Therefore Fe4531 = 4.0 Ang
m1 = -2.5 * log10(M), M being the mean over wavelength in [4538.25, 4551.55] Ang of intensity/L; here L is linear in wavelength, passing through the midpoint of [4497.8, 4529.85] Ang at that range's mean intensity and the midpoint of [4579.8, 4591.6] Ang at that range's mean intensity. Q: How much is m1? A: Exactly 0.08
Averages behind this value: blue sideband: 166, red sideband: 169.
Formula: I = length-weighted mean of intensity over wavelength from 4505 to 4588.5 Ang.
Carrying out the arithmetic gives 164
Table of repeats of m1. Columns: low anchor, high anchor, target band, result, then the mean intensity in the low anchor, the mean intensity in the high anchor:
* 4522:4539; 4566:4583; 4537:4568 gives 0.02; 154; 173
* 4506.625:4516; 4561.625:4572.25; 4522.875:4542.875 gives 0.12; 173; 170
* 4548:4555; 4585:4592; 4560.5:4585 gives -0.05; 157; 169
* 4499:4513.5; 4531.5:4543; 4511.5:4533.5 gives 0.02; 172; 154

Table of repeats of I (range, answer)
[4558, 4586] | 170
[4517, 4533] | 156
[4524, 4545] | 154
